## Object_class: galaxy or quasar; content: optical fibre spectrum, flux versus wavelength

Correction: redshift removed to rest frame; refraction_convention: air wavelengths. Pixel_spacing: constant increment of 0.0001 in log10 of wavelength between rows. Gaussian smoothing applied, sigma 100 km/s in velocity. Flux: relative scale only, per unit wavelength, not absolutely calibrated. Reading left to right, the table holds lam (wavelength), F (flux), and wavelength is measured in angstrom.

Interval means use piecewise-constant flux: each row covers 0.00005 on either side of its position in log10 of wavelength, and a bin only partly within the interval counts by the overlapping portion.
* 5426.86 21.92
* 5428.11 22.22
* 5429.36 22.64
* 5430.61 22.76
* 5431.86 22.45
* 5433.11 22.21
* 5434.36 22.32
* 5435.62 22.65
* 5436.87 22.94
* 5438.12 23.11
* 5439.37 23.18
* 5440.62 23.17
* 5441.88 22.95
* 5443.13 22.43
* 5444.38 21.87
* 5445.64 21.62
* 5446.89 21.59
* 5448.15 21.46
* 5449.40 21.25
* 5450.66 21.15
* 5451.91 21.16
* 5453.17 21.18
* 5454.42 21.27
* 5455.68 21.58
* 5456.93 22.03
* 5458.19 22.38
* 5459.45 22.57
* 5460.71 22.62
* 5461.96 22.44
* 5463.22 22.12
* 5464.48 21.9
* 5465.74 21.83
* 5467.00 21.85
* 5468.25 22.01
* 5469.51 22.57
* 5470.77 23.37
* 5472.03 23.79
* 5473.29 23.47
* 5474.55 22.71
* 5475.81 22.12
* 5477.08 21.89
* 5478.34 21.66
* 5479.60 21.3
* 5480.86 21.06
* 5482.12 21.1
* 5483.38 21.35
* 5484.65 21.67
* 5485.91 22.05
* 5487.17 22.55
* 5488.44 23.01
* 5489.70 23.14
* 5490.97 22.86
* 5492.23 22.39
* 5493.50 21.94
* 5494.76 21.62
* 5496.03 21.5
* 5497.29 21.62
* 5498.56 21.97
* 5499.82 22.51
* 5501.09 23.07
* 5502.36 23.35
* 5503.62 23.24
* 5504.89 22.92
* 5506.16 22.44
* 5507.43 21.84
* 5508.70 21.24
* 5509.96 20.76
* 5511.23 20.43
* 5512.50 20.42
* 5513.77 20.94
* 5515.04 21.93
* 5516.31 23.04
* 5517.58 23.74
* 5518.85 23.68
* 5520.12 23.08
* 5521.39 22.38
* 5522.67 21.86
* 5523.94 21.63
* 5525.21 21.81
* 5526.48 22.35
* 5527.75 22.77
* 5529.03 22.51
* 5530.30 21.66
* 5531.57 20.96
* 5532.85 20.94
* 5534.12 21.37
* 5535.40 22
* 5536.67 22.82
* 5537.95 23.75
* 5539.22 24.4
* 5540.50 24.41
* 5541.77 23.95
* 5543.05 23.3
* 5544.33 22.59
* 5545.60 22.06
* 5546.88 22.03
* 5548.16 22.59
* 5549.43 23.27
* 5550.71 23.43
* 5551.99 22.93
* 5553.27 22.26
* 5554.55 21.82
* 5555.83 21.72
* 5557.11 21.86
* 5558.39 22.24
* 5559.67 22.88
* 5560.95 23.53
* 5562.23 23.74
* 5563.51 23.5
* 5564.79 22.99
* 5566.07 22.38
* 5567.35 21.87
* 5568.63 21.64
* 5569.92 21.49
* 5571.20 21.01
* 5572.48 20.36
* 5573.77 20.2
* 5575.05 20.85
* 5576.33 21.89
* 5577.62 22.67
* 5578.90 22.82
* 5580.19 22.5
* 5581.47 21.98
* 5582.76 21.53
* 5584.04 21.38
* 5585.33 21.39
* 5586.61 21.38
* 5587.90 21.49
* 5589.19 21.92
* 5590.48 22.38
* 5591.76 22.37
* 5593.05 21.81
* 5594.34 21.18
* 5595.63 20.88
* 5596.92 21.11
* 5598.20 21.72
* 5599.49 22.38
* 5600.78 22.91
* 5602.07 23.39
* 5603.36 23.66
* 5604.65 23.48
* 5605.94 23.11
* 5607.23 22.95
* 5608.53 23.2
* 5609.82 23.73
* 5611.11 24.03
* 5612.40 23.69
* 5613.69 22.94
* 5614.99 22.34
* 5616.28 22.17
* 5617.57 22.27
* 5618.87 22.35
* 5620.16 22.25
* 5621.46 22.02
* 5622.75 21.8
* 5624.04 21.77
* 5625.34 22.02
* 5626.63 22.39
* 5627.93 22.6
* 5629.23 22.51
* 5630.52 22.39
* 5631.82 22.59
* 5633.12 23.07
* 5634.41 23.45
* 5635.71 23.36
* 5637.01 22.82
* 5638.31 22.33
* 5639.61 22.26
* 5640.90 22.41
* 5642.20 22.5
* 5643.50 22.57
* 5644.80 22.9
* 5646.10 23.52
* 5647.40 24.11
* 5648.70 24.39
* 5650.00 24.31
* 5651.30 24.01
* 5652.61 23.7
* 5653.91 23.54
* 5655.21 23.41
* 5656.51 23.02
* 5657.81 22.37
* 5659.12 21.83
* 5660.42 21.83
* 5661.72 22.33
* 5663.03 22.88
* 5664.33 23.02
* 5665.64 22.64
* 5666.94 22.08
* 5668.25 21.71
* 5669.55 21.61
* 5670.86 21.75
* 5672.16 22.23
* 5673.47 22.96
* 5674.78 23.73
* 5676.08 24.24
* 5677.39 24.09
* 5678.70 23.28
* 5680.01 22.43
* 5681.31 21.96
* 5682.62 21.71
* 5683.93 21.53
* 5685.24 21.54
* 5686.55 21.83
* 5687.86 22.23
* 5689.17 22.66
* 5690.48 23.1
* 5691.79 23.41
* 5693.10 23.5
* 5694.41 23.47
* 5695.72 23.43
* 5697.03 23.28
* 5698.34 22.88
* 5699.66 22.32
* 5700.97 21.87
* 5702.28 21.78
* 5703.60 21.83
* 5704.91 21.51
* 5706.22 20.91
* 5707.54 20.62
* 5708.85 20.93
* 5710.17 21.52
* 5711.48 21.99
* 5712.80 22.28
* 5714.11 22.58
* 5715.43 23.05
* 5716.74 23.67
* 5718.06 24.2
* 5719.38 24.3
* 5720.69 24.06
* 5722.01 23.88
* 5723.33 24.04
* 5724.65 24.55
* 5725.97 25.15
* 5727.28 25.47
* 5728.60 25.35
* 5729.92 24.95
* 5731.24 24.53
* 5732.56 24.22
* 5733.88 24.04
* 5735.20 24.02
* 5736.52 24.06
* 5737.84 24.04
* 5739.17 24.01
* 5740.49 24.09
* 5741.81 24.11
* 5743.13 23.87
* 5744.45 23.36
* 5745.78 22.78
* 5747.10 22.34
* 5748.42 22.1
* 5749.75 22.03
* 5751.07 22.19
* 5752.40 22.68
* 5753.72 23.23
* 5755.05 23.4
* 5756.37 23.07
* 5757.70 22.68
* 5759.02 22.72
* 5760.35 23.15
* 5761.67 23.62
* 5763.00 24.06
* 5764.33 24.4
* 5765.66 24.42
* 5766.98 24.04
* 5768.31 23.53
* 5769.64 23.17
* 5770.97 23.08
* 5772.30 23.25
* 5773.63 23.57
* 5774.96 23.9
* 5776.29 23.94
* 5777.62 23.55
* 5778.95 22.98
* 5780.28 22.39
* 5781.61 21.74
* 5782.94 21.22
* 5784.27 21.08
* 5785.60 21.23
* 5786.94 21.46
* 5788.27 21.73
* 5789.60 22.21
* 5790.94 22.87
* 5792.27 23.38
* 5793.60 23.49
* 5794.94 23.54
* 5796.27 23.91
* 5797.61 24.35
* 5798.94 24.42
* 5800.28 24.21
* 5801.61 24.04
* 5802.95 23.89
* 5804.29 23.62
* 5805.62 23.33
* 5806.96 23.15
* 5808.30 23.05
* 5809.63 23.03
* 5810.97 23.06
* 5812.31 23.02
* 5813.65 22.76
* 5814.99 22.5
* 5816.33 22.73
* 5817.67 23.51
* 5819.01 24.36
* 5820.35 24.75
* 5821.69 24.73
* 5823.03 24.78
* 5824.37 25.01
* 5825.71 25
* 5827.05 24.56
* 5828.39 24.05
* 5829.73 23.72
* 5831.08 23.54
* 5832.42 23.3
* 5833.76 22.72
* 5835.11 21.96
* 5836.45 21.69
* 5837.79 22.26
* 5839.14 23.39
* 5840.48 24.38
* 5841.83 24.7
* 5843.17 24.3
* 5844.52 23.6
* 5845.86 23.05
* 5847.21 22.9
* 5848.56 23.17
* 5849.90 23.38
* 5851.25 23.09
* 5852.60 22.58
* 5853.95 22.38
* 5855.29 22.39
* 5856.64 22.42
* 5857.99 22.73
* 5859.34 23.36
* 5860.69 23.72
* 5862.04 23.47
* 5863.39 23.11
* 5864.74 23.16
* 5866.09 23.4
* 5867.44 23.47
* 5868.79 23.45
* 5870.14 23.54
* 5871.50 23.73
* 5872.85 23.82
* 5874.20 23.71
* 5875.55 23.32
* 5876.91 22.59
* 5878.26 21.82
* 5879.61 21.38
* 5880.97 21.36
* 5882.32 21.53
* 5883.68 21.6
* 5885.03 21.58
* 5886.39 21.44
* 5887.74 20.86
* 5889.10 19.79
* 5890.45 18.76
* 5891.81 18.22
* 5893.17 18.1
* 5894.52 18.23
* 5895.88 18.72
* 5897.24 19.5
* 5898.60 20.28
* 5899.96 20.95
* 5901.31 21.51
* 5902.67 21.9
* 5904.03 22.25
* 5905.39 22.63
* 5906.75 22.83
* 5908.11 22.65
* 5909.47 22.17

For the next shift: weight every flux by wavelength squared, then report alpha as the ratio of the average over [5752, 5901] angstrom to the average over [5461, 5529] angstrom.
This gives 1.2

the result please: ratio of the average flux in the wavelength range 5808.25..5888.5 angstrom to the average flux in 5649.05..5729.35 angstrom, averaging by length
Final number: 1.01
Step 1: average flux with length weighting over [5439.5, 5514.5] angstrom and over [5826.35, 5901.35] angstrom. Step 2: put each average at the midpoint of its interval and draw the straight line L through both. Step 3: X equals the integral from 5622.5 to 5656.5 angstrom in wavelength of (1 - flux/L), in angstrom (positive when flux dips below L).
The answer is -1.2 angstrom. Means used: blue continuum 22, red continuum 22.3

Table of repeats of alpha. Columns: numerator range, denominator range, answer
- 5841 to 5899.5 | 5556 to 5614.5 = 1.10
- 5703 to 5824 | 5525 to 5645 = 1.11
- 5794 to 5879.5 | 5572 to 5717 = 1.11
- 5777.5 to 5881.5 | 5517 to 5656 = 1.12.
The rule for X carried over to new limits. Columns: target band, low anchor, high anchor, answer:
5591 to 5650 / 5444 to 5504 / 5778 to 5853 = -0.2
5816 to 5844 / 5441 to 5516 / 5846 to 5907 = -2.3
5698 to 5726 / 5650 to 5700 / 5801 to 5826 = 0.4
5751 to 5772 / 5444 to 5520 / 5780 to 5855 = -0.3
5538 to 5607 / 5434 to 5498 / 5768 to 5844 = 0.5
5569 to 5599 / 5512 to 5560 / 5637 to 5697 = 1.3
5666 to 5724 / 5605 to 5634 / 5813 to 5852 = 1.0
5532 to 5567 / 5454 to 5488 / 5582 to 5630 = -0.8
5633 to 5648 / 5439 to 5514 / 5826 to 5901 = -0.5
